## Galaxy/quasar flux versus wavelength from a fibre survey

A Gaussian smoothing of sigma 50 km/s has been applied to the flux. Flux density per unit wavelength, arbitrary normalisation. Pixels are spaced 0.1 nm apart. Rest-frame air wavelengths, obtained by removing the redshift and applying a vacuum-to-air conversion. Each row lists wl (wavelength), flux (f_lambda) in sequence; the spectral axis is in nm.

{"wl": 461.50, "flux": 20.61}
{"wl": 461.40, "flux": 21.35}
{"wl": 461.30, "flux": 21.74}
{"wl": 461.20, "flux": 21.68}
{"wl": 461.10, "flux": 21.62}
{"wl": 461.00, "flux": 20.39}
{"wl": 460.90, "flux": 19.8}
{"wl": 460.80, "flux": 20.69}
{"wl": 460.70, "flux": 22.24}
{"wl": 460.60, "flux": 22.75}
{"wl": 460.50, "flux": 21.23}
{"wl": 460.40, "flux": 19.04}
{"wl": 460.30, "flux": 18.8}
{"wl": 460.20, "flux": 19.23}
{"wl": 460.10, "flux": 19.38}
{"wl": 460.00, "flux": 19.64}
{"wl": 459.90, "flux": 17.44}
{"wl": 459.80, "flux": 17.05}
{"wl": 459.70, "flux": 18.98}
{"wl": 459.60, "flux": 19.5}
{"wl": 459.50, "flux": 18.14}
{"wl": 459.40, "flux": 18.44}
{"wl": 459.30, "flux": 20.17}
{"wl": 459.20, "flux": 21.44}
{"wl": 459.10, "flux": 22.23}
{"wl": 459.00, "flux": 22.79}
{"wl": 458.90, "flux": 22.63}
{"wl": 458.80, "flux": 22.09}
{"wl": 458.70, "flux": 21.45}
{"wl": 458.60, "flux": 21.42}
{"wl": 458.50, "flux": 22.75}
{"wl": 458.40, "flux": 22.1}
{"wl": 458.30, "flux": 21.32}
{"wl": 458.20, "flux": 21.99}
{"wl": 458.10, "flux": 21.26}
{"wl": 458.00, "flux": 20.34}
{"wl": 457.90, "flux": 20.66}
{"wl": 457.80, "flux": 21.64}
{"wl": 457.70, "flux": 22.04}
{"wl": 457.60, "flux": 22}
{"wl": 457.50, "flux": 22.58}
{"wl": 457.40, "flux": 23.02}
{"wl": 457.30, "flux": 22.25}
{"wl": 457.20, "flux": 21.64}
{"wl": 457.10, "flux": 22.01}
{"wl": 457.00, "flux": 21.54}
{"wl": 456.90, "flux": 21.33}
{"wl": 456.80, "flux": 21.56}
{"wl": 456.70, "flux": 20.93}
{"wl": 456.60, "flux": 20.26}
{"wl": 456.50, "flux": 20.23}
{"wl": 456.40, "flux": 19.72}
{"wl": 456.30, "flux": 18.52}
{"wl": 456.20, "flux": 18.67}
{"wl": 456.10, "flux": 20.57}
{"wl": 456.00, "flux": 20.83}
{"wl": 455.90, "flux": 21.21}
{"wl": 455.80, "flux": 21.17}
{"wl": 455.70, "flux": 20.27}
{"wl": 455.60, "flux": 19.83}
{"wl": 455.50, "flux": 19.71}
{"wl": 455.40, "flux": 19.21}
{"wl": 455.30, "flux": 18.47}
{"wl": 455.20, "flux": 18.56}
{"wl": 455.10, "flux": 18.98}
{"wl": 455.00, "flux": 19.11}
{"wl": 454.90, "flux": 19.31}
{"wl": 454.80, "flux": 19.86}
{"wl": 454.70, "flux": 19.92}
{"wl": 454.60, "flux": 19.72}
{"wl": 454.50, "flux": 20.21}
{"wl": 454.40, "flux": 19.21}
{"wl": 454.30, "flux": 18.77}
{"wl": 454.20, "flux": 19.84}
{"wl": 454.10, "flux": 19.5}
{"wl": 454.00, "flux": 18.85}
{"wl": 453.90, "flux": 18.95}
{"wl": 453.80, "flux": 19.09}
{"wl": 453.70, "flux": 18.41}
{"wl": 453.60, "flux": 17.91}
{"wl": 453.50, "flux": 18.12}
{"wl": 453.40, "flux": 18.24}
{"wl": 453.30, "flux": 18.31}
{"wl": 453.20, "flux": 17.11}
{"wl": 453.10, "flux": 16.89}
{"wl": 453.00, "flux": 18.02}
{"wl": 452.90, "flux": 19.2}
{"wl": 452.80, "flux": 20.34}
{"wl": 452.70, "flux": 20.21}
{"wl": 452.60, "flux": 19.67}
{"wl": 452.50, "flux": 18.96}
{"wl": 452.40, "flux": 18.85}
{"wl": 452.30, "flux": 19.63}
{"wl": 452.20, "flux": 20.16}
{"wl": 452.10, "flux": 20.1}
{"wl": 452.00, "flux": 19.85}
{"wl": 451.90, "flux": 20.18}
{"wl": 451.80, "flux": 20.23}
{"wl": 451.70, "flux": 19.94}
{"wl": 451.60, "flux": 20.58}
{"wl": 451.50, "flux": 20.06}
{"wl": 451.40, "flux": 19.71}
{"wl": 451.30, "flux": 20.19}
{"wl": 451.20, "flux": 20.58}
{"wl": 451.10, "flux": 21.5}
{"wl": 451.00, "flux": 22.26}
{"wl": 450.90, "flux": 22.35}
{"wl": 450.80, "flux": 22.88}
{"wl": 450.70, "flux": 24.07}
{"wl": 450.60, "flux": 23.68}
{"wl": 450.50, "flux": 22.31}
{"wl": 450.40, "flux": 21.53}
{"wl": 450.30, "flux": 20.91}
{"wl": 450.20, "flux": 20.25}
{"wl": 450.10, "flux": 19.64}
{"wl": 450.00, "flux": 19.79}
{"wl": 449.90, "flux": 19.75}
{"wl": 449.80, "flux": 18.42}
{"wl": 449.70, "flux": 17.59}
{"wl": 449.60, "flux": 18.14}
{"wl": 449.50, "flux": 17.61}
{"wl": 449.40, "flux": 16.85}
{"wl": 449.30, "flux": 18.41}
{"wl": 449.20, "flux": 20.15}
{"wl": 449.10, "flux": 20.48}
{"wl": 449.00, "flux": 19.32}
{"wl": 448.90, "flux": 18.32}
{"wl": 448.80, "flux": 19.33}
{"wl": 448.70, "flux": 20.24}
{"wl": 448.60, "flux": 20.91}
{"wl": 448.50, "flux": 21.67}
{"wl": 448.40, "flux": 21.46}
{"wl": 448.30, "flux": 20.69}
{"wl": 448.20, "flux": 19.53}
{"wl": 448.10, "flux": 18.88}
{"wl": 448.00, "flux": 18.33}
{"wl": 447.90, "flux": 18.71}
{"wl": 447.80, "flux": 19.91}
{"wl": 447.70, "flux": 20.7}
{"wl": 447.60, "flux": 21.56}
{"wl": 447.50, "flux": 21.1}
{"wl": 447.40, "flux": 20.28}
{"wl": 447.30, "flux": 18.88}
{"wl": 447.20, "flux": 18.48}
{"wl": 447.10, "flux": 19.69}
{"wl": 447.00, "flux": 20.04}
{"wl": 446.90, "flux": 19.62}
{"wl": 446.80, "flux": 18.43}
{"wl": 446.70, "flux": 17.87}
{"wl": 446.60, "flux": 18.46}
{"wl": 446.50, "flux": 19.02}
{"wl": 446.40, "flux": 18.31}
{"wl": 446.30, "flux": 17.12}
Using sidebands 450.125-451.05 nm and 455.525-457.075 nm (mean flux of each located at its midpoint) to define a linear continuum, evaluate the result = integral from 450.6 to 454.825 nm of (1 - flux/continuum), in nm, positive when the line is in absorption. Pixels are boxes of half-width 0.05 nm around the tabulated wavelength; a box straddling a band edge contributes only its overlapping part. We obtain 0.35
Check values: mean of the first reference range 22.2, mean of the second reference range 20.5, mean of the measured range 19.8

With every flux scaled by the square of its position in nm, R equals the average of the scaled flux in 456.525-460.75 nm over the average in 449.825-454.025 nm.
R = 1.08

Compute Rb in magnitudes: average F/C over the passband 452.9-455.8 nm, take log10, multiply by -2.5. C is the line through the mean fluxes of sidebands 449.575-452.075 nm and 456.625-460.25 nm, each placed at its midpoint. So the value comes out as 0.100 mag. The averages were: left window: 20.7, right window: 21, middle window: 19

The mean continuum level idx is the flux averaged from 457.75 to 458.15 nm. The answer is 21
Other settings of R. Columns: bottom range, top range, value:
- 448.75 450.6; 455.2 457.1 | 1.07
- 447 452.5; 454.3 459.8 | 1.06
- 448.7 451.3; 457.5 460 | 1.07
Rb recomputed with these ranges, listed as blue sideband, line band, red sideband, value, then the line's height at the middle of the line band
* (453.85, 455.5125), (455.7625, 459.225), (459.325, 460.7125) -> -0.109 mag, 19.3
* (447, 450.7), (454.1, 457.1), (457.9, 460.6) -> 0.017 mag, 20.3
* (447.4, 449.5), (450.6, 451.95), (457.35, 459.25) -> -0.043 mag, 20.4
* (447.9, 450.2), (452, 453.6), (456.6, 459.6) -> 0.072 mag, 20.2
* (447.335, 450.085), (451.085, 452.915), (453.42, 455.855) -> -0.032 mag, 19.4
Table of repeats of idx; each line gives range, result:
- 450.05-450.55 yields 20.9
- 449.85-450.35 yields 20.1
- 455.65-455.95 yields 20.9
